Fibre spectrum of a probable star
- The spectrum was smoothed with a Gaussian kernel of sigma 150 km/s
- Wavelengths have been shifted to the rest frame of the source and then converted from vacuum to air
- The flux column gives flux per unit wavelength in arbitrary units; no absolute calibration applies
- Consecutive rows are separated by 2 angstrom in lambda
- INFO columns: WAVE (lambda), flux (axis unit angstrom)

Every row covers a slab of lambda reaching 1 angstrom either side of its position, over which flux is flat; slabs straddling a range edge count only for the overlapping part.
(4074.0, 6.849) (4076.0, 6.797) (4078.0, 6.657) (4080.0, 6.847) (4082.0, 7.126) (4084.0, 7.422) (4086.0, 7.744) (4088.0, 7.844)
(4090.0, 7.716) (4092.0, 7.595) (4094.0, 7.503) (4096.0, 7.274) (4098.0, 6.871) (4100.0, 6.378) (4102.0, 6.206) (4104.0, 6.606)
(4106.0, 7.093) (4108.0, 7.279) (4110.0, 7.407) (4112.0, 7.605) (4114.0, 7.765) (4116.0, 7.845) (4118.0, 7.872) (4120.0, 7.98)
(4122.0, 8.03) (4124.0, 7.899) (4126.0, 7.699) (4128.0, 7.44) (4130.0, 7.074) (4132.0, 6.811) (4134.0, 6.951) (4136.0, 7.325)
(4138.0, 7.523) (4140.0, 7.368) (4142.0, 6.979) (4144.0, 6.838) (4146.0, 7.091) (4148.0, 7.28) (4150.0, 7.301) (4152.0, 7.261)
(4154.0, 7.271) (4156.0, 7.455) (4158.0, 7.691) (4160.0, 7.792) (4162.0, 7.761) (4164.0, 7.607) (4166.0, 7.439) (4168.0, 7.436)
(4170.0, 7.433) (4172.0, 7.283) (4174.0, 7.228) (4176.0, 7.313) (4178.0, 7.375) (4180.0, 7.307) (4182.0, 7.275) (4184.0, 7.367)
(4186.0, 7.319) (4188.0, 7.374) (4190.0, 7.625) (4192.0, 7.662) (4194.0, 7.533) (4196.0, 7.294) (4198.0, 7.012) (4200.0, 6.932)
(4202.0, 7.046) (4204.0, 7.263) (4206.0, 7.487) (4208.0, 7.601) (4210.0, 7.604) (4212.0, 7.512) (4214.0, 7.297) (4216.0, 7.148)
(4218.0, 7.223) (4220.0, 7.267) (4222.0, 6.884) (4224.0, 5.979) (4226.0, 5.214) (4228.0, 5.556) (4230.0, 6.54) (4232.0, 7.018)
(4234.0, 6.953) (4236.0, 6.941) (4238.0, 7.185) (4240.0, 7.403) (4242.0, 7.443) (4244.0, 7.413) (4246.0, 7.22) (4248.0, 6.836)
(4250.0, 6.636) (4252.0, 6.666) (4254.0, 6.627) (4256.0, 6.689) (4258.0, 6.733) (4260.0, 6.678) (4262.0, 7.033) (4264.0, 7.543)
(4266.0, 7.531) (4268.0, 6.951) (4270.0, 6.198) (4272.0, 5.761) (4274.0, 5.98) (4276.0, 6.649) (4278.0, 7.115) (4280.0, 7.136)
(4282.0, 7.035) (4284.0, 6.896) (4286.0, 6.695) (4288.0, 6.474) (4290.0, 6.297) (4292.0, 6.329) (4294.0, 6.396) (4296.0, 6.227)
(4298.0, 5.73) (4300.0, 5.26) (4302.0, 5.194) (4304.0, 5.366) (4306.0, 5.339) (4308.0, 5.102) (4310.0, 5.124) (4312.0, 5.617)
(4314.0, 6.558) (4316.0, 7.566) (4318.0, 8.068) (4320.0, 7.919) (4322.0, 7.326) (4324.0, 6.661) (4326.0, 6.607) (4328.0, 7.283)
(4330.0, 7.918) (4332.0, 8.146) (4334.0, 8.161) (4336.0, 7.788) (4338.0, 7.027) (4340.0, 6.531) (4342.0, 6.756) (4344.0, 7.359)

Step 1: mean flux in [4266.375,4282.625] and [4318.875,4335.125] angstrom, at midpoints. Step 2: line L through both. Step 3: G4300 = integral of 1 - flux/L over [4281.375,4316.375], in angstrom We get 5.0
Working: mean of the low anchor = 6.63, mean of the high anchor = 7.51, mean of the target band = 6.03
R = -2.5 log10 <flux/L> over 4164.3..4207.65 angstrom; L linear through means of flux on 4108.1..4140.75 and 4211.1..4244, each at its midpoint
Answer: -0.03 mag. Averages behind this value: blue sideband 7.53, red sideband 6.86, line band 7.34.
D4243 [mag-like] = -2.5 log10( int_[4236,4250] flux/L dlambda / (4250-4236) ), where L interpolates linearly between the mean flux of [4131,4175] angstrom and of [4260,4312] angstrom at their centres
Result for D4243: -0.088 mag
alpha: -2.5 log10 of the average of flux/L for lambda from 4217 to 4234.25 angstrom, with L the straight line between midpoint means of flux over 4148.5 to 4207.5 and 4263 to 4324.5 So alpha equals 0.08 mag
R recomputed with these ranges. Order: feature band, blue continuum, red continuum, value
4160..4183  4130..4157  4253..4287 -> -0.05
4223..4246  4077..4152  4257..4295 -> 0.02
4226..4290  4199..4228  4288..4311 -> -0.08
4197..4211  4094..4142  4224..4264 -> -0.05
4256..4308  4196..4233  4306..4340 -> 0.09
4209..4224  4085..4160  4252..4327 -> -0.05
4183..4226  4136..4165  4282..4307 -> -0.05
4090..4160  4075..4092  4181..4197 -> 0.00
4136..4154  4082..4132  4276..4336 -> 0.01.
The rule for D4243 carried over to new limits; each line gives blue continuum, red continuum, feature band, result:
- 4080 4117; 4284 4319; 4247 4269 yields -0.090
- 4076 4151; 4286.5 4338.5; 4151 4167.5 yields -0.059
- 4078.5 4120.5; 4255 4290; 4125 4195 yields -0.036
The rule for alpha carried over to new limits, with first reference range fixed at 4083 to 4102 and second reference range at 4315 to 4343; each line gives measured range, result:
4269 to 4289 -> 0.12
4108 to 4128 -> -0.06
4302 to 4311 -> 0.38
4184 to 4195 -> -0.02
